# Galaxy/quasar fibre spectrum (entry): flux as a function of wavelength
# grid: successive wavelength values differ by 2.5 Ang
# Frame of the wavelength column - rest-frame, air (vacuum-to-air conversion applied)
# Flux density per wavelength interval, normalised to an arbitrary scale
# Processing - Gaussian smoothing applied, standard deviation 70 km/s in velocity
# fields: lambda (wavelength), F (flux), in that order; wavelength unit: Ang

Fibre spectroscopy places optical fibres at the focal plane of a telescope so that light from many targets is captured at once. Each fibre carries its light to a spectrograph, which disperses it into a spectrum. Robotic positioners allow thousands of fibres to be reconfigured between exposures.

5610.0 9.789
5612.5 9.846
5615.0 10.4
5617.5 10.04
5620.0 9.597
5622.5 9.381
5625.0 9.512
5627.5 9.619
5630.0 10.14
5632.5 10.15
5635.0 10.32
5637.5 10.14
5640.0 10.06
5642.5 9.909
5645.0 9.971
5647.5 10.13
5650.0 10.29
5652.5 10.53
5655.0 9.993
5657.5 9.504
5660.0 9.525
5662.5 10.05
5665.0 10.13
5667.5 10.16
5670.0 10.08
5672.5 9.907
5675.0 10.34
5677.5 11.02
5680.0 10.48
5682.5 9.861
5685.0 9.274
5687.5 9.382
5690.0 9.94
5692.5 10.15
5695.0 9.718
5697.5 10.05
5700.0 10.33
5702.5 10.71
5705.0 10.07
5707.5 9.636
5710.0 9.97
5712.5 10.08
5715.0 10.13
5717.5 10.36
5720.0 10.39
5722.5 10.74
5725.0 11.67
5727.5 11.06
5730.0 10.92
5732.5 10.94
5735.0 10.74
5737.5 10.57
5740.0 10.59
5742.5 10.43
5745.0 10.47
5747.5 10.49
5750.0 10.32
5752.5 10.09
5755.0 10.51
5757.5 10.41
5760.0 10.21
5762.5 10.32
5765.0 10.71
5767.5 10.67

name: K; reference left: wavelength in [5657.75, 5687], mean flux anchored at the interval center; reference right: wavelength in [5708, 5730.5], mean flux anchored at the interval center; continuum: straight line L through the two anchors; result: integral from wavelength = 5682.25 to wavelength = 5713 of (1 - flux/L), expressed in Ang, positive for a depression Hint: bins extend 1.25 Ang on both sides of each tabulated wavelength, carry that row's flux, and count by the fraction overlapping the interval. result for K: 1.1 Ang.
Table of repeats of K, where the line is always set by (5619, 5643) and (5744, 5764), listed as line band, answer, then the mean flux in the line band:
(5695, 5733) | -0.87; 10.4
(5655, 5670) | 0.16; 9.9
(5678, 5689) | 0.27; 9.84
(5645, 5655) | -0.28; 10.2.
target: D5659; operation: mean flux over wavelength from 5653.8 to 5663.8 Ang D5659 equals 9.77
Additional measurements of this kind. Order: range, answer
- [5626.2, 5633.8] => 9.97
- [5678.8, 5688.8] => 9.75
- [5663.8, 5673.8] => 10.1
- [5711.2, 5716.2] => 10.1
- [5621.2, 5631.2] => 9.66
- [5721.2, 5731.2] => 11.1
